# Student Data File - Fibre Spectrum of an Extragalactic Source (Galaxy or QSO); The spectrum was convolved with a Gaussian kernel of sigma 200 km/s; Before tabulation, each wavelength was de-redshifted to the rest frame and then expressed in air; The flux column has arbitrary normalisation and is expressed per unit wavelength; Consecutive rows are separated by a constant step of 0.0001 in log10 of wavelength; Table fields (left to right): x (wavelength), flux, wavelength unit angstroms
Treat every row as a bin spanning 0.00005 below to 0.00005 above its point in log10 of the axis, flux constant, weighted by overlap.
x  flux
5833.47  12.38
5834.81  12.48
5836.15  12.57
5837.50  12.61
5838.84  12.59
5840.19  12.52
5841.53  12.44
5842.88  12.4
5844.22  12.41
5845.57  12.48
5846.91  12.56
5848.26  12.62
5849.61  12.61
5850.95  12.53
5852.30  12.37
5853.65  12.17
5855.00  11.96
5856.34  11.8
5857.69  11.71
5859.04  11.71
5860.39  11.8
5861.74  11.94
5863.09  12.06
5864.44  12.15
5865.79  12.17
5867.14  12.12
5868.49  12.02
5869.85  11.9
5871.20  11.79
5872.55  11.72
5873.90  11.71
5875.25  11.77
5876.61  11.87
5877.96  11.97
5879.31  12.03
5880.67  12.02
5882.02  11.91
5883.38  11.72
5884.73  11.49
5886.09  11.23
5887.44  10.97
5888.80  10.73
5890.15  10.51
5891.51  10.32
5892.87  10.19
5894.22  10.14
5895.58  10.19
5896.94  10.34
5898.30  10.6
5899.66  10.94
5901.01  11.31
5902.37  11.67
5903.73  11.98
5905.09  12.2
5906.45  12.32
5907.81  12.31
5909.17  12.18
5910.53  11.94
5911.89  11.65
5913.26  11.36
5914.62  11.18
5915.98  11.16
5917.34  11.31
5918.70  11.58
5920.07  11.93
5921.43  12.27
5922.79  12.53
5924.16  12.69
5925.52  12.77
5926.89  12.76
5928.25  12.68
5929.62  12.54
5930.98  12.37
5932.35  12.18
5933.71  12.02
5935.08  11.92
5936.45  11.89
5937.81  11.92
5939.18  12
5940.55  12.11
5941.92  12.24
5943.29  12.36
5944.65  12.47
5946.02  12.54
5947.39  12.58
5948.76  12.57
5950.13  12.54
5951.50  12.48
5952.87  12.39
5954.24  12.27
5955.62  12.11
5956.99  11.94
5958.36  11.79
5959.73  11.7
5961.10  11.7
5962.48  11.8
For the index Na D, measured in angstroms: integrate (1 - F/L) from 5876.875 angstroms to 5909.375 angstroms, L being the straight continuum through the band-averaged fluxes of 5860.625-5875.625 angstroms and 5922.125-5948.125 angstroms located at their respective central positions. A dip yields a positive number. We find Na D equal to 2.14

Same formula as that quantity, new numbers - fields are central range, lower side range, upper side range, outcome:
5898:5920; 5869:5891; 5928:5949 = 0.5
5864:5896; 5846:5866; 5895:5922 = 1.1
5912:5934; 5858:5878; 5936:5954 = 0.2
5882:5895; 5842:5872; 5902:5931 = 1.3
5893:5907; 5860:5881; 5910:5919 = 0.6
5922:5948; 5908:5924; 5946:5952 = -0.3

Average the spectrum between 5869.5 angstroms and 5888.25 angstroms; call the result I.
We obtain 11.7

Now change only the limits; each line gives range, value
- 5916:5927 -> 12.1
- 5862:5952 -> 11.8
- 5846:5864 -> 12.1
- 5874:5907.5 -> 11.3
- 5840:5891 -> 11.9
